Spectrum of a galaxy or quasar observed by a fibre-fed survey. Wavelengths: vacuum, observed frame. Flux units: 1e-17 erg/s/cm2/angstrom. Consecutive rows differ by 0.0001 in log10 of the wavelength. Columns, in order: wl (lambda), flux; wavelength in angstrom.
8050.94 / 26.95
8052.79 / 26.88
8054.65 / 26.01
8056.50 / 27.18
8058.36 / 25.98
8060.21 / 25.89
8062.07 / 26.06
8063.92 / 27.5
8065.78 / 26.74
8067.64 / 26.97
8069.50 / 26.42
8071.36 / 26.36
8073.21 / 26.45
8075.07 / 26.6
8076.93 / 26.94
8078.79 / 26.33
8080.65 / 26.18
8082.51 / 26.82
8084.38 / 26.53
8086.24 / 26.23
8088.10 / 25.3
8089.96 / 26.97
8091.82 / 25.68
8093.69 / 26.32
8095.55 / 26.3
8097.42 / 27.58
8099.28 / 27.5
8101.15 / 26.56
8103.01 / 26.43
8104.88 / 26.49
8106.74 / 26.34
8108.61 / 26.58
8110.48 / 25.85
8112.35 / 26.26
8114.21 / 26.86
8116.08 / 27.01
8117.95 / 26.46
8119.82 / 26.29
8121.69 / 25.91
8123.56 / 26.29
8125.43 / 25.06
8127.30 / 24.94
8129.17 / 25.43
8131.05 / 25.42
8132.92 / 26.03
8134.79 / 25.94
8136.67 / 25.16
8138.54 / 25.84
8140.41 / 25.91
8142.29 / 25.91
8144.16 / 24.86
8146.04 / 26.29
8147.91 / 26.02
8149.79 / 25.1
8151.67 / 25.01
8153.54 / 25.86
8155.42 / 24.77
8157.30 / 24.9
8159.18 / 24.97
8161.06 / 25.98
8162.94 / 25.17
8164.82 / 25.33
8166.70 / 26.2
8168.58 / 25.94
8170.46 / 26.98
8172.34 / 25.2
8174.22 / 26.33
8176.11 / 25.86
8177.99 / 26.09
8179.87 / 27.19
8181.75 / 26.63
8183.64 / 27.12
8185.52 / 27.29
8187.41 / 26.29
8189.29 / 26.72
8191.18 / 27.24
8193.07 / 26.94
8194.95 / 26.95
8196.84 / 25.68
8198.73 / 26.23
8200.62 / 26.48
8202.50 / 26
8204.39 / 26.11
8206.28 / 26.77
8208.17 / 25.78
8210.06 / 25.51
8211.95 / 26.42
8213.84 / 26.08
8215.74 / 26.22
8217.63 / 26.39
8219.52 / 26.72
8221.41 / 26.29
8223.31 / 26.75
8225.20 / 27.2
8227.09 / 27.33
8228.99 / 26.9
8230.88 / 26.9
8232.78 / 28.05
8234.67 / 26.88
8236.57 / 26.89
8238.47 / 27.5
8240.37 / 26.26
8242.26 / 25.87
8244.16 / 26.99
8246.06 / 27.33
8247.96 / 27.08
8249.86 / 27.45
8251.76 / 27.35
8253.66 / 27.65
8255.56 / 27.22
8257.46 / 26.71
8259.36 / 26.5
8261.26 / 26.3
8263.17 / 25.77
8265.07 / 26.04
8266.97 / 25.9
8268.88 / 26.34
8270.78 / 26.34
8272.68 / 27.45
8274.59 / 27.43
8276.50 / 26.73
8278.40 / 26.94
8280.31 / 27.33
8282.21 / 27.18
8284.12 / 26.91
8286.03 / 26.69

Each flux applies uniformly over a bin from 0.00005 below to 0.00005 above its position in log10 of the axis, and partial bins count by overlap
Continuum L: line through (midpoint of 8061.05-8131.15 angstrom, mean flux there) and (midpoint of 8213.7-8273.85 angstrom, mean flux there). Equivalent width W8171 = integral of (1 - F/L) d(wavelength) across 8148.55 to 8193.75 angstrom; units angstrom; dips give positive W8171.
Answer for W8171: 0.9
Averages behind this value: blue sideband 26.4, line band 26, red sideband 26.8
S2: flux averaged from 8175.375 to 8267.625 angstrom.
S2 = 26.7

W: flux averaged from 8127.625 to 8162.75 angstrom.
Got 25.5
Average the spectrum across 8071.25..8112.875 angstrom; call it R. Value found 26.5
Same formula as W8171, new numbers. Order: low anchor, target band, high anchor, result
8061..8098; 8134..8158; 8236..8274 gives 1.0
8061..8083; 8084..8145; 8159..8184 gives 0.6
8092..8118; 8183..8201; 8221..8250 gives 0.1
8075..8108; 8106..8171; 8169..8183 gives 1.5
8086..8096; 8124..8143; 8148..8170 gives 0.1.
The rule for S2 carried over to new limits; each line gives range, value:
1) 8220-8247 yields 26.9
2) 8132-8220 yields 26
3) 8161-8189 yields 26.3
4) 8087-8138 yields 26.2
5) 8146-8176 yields 25.6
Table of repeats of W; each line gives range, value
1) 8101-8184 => 25.9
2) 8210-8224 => 26.3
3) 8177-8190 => 26.8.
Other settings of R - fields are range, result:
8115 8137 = 25.8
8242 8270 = 26.7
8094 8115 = 26.6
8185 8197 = 26.8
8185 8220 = 26.4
